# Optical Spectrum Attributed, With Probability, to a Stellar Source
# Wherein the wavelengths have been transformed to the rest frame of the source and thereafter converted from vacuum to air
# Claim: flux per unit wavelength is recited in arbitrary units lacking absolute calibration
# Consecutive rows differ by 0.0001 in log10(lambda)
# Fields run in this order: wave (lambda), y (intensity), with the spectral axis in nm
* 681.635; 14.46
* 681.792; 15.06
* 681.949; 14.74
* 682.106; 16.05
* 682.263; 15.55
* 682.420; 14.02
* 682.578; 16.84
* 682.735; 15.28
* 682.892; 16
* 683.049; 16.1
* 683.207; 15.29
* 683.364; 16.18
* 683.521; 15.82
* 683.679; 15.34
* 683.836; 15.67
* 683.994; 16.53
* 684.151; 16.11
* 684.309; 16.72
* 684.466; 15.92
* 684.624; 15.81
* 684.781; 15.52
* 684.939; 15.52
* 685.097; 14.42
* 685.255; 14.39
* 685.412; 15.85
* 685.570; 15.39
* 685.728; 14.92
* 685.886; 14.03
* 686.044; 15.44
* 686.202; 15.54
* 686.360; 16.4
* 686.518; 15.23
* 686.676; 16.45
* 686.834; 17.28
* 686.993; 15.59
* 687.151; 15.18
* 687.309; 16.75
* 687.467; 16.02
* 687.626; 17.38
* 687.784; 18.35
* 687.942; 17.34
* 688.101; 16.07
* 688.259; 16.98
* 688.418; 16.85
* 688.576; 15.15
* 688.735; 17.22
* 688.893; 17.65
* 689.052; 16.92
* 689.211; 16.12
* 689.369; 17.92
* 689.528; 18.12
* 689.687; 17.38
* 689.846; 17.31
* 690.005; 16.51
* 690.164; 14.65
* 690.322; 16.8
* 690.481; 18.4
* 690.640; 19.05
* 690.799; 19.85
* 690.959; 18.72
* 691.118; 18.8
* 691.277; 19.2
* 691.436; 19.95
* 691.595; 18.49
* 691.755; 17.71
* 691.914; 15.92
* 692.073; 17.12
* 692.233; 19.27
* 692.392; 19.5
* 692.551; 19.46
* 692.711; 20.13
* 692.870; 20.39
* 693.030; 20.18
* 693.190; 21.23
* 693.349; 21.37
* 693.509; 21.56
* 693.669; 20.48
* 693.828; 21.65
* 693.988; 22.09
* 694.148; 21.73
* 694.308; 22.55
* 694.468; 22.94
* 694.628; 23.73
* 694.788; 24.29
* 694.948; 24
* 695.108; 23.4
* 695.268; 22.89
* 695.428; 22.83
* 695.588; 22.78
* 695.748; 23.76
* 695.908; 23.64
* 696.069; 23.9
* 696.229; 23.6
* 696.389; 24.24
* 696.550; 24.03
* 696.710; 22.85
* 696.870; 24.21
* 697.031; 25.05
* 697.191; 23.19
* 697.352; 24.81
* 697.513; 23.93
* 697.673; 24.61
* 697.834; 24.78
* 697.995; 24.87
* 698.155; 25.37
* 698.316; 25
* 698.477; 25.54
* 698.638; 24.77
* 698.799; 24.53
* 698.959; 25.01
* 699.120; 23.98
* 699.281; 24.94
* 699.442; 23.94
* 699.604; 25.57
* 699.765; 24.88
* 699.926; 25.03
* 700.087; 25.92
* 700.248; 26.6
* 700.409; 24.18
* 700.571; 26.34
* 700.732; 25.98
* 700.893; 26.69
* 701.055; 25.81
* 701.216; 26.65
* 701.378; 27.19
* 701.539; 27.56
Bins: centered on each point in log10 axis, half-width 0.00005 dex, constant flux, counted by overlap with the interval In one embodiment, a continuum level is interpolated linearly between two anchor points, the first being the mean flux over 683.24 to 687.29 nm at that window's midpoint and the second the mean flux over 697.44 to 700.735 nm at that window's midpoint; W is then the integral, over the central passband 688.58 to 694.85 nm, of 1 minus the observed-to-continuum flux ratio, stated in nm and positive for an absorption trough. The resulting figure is 0.264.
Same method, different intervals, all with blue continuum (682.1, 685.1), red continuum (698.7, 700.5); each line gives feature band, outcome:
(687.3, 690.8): 0.33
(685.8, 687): 0.11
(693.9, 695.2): -0.06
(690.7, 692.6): 0.16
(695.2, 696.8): -0.04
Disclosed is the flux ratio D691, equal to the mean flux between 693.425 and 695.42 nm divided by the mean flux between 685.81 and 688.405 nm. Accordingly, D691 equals 1.4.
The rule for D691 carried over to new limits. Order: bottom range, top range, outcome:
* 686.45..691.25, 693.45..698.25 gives 1.37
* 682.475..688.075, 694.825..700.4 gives 1.53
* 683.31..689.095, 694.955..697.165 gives 1.47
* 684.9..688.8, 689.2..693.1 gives 1.15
